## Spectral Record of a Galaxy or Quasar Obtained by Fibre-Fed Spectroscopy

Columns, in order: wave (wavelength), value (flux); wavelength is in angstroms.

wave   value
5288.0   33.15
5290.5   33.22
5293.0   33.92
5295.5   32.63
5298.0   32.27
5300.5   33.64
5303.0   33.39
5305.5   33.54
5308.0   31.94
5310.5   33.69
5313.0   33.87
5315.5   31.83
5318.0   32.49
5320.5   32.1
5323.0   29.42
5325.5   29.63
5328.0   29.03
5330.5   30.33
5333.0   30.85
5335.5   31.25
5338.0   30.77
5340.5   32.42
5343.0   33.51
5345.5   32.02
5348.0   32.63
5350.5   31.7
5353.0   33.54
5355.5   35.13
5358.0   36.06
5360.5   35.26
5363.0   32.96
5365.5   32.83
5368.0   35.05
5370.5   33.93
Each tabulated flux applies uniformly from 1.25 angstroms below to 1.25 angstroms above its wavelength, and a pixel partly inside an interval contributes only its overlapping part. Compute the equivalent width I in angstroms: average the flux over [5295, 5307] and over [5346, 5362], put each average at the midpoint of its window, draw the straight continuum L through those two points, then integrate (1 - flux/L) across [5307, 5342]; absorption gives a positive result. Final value 2.1 angstroms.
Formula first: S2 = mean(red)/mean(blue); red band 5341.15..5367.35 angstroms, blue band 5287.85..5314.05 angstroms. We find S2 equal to 1.01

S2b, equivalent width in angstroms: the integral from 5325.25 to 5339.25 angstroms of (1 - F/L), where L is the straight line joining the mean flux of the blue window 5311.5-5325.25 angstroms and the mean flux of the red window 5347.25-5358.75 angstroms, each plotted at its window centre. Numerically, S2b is 1.0 angstroms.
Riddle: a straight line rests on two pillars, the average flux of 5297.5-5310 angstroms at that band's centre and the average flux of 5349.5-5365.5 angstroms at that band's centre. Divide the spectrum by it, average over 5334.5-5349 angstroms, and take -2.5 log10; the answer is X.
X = 0.054 mag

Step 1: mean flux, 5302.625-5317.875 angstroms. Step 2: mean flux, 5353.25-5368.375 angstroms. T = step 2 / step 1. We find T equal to 1.04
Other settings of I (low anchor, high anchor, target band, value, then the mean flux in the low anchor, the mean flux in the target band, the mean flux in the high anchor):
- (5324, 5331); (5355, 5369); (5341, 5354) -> -0.1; 29.6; 32.6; 34.5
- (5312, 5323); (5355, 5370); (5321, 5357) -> 1.8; 32.2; 31.6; 34.5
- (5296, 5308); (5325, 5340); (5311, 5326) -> -0.1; 33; 31.8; 30.4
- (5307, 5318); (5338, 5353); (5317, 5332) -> 1.0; 32.8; 30.5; 32.4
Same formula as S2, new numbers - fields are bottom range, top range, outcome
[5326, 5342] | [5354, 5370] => 1.12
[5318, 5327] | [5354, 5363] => 1.14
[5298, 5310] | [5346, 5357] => 1.00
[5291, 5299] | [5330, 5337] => 0.94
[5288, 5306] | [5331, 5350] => 0.96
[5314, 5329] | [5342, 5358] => 1.08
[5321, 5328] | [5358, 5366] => 1.15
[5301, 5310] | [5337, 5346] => 0.97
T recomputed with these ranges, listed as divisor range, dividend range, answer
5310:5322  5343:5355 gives 1.00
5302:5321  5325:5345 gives 0.94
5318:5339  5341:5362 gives 1.10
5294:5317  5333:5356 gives 0.98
